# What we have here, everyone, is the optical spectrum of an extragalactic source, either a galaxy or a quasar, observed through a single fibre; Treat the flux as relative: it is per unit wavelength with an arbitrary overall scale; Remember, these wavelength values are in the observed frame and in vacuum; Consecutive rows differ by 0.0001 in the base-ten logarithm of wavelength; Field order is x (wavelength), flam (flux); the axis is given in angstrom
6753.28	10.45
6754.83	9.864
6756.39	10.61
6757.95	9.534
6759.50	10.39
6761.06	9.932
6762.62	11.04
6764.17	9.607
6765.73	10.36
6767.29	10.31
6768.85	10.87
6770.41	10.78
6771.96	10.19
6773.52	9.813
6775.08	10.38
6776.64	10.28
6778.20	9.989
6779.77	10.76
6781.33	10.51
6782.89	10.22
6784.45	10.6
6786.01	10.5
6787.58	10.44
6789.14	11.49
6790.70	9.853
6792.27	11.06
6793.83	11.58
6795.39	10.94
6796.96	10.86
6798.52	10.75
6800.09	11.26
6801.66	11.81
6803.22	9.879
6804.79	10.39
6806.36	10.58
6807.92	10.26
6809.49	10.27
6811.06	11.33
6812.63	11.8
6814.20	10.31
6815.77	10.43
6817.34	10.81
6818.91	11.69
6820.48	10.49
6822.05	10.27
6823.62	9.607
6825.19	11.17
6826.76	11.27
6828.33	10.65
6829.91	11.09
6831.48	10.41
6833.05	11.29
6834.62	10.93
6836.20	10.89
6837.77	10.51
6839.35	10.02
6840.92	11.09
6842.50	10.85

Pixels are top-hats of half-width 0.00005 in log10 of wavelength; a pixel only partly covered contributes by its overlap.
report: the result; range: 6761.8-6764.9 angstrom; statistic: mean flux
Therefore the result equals 10.3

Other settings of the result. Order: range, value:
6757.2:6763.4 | 10.2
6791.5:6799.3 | 11.1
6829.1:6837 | 10.9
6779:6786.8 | 10.5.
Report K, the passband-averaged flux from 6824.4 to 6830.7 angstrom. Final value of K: 11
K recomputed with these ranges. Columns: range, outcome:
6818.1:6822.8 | 10.8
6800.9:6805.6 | 10.7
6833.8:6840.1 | 10.6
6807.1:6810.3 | 10.3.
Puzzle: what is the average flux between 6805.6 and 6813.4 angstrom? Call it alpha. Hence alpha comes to 10.8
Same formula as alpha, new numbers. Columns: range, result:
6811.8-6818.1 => 10.8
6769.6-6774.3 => 10.3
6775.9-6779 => 10.1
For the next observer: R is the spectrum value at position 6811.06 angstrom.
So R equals 11.33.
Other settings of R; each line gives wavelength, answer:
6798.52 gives 10.75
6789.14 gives 11.49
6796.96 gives 10.86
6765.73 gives 10.36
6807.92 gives 10.26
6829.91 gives 11.09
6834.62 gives 10.93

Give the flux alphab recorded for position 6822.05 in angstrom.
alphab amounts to 10.27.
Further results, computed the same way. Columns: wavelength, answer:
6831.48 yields 10.41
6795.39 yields 10.94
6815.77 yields 10.43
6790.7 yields 9.853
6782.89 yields 10.22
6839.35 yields 10.02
